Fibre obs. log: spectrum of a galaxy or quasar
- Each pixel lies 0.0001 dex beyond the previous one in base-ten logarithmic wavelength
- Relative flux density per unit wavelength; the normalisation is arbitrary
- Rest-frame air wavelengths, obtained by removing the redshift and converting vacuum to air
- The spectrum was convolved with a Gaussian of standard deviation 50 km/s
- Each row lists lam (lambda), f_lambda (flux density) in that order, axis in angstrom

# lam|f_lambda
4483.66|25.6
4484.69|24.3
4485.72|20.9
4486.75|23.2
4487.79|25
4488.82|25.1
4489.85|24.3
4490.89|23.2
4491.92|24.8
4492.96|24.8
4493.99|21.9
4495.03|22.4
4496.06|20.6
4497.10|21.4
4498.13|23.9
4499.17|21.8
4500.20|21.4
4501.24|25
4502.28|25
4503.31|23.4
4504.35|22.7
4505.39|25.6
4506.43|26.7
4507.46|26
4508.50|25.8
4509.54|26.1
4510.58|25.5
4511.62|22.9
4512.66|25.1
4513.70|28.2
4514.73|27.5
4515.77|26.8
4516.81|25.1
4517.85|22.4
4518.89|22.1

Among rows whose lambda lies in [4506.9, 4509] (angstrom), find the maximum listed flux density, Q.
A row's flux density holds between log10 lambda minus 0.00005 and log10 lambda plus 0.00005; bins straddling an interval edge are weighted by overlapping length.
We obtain 26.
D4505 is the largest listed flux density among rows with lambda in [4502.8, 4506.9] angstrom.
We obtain 26.7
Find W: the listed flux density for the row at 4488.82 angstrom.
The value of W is 25.1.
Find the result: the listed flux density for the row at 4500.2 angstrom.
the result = 21.4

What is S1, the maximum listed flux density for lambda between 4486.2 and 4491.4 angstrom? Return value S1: 25.1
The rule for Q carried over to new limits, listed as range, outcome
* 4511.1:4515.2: 28.2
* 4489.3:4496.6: 24.8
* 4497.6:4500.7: 23.9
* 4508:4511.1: 26.1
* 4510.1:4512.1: 25.5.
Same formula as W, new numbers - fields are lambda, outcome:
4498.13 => 23.9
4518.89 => 22.1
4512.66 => 25.1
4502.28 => 25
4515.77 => 26.8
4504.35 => 22.7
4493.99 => 21.9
